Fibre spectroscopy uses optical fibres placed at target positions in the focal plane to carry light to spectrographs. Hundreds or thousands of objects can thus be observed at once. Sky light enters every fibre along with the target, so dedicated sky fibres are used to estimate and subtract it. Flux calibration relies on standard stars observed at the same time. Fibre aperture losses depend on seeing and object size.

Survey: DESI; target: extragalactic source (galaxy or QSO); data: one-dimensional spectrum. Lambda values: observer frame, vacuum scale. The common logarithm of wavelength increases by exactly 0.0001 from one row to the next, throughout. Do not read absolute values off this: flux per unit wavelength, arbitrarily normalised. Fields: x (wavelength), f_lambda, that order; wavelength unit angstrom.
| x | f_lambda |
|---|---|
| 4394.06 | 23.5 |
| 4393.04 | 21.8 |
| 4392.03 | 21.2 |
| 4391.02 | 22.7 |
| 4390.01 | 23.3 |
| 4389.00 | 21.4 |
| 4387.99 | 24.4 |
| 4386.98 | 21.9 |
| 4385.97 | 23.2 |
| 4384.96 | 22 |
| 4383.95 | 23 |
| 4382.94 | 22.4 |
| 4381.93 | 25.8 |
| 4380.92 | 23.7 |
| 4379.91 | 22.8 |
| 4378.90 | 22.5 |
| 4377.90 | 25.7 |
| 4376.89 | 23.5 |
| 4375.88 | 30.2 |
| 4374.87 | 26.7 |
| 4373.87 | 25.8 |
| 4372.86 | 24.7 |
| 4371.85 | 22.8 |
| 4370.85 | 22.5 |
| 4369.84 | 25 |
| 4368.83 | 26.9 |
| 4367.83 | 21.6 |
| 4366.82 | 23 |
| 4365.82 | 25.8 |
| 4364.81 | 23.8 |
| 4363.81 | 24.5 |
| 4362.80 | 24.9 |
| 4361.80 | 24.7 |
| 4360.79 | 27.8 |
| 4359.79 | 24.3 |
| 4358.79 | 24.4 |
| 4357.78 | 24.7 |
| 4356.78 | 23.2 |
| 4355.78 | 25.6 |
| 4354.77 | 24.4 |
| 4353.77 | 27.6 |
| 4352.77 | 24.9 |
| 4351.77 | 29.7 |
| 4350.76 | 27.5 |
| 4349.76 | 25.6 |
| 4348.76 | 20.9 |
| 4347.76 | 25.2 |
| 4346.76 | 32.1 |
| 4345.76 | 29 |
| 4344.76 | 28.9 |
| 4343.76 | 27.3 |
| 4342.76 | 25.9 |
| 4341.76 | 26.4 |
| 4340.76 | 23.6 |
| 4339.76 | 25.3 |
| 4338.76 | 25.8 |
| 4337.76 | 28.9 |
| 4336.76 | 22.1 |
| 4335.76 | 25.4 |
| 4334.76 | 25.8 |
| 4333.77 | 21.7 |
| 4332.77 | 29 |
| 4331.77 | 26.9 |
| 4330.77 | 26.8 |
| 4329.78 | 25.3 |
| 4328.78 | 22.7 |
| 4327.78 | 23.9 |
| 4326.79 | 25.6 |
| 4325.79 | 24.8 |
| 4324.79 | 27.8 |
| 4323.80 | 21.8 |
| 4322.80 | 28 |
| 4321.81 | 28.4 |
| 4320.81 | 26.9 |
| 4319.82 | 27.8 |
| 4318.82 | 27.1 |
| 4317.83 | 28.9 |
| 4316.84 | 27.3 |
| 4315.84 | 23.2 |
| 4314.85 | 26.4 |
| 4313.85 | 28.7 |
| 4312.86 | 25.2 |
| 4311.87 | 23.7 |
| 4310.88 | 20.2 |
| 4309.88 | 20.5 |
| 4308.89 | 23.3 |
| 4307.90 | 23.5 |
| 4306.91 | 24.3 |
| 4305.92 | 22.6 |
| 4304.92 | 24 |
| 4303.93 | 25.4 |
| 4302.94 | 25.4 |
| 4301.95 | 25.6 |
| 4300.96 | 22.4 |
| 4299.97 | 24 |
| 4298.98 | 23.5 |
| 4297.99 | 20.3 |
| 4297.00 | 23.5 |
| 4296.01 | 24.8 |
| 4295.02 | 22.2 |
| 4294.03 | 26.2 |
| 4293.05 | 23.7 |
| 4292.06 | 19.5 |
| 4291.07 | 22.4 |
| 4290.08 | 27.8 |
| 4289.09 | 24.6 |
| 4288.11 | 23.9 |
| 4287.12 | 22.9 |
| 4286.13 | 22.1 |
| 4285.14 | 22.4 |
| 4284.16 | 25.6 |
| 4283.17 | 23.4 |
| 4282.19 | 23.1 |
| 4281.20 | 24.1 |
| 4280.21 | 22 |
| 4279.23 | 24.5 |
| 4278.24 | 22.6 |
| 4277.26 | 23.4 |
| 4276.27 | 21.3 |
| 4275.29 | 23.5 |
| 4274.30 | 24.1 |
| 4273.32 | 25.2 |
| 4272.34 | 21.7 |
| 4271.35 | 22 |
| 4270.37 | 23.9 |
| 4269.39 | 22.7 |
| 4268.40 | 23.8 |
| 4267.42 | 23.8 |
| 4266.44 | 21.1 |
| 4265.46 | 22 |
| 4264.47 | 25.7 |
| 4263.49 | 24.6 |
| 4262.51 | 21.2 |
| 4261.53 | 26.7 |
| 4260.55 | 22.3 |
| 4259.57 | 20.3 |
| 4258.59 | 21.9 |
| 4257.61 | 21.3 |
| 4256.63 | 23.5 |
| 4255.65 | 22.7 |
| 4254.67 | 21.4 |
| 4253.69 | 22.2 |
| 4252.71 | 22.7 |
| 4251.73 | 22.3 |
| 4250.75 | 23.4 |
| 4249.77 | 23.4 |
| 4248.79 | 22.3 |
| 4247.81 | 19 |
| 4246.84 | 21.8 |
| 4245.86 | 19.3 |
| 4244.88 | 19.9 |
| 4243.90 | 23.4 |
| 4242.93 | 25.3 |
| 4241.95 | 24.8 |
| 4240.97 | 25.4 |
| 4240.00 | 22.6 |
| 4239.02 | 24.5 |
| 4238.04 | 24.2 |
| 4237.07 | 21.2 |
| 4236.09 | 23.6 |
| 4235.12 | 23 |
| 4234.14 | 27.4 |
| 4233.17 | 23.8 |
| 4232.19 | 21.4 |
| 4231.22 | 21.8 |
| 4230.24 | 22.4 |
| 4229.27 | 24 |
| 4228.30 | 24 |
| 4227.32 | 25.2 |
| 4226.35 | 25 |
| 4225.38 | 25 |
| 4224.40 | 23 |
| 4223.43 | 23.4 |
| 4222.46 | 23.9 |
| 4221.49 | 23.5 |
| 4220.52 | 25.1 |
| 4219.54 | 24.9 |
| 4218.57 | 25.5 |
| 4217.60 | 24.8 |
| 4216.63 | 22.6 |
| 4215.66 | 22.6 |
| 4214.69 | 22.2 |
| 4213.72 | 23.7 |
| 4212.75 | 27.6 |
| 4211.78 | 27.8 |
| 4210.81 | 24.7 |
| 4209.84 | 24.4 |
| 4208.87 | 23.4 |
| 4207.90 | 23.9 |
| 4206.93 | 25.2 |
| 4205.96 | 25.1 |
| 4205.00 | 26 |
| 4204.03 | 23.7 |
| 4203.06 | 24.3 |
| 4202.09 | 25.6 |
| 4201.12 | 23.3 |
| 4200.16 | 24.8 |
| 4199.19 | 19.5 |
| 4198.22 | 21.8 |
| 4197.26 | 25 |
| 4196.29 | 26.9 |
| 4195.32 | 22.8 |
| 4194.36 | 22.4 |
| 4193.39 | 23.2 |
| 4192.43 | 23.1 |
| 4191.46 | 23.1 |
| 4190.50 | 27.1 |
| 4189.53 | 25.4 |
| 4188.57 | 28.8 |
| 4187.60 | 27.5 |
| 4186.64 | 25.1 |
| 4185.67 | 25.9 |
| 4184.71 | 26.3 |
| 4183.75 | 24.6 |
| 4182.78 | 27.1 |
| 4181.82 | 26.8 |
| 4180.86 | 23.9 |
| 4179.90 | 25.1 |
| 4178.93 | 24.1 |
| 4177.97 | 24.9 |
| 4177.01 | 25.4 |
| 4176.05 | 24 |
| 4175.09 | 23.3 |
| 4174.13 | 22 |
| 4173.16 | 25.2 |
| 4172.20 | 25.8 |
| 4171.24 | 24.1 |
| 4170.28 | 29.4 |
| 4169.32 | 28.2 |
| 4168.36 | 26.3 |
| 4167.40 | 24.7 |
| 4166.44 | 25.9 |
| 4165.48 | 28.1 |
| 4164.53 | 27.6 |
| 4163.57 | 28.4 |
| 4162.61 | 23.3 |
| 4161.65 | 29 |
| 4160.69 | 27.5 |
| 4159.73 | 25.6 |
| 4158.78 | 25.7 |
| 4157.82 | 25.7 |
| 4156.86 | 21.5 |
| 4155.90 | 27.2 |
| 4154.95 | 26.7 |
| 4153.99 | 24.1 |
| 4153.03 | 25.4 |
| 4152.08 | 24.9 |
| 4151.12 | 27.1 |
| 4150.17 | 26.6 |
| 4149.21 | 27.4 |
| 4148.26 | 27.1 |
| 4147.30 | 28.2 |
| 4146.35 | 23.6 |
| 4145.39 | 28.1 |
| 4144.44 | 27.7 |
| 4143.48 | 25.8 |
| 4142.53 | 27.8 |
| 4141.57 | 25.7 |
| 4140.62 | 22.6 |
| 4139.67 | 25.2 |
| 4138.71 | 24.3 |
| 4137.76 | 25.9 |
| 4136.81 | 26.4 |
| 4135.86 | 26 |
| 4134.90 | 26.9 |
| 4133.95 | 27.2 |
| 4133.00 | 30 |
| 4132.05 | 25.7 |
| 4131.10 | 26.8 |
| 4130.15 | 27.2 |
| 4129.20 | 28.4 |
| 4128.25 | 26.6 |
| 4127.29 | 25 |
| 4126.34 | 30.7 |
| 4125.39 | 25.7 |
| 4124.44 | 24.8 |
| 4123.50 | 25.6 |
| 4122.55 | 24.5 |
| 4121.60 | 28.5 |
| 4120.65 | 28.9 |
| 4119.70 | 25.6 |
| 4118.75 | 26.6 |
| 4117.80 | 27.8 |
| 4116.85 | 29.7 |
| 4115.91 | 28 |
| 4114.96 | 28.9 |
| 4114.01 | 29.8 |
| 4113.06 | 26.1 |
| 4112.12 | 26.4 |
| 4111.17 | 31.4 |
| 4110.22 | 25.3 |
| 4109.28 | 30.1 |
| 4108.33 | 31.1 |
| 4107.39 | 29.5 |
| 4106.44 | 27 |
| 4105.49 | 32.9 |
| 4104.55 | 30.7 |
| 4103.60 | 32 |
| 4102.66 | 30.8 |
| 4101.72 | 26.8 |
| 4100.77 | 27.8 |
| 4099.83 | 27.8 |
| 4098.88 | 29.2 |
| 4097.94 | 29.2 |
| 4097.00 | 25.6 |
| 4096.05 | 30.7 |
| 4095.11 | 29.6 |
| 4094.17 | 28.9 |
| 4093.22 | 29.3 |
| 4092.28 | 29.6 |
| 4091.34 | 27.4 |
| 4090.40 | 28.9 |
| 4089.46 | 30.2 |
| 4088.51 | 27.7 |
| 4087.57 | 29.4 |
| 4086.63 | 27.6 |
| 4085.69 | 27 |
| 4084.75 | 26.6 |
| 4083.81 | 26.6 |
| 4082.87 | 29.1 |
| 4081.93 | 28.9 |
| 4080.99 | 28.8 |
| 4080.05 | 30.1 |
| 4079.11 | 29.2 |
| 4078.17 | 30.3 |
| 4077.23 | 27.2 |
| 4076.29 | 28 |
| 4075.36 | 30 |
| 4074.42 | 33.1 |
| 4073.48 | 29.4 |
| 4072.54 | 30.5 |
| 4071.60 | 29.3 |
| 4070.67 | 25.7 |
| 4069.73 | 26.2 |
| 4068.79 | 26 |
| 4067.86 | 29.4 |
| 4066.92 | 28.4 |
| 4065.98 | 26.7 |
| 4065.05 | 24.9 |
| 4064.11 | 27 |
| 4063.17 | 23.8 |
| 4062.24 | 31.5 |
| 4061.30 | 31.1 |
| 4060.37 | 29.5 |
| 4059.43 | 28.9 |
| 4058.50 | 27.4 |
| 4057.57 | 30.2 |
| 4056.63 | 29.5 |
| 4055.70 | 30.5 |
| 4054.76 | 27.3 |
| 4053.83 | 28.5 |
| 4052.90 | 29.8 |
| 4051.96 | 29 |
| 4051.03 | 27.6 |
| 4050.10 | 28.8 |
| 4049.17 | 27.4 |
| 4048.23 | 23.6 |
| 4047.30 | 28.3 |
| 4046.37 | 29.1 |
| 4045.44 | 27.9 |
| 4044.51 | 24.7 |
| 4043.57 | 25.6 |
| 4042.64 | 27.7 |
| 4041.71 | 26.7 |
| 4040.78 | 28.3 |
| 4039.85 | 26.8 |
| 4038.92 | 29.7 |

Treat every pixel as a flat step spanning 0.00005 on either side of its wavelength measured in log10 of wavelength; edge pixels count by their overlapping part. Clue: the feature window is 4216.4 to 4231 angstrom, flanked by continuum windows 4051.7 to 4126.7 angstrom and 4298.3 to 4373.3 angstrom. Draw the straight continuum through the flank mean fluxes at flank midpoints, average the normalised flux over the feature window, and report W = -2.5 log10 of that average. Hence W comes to 0.111 mag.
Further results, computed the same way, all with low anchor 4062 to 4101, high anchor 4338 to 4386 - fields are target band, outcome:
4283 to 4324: 0.063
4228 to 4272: 0.158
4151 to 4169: 0.059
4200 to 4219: 0.100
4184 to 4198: 0.084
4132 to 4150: 0.052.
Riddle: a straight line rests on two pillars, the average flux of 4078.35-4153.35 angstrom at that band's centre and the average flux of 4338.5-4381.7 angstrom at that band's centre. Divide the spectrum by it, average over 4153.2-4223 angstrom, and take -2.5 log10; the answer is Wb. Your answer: 0.08 mag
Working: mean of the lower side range 27.7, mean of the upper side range 25.4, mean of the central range 25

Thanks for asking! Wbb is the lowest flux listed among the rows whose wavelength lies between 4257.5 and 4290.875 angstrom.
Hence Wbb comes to 20.3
